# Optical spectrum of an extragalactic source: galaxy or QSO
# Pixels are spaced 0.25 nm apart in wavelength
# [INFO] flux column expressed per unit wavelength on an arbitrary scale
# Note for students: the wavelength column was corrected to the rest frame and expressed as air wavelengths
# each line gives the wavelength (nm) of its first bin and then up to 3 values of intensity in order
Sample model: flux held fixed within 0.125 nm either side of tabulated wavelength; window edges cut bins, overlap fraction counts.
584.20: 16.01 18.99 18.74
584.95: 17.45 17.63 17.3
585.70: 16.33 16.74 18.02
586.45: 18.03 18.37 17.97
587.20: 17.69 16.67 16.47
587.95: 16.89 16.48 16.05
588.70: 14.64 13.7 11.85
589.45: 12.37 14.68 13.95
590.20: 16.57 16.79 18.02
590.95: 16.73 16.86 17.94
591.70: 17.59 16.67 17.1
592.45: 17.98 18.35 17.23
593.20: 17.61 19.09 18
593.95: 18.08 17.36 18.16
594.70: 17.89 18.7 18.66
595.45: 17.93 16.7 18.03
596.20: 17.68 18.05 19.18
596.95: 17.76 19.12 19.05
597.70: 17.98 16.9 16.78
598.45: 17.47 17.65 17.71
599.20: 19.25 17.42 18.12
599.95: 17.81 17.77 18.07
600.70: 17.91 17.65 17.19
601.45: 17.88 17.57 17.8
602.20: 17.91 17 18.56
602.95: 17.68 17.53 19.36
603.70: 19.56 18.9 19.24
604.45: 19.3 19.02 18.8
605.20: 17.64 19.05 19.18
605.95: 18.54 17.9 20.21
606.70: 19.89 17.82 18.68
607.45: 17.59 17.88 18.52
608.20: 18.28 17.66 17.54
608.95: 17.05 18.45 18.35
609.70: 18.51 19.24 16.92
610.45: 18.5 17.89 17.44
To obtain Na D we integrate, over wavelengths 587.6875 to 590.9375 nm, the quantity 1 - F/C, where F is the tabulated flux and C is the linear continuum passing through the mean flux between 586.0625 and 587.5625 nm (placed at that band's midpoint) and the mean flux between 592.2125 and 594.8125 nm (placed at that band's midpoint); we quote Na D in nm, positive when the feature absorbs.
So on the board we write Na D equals 0.468 nm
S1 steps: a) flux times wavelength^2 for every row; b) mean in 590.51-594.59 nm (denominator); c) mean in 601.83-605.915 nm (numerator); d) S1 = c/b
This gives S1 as 1.09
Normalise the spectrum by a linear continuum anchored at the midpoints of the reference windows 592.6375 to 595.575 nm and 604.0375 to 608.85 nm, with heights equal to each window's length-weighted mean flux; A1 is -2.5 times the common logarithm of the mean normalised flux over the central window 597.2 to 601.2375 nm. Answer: 0.03 mag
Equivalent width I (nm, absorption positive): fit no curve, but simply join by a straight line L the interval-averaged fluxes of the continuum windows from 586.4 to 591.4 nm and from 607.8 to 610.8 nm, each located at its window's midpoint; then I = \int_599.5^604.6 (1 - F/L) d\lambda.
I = -0.23 nm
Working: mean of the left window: 16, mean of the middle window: 18.1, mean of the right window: 18.1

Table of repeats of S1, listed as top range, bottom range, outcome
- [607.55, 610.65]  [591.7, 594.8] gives 1.07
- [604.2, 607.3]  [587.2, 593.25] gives 1.22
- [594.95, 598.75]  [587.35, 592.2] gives 1.16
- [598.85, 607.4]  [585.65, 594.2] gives 1.15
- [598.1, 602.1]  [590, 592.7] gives 1.06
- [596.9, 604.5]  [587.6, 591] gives 1.22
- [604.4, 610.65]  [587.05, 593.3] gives 1.20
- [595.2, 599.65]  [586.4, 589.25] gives 1.14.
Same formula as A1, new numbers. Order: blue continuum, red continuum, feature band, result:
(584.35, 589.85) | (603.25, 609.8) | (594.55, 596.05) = -0.039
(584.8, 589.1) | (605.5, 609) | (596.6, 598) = -0.047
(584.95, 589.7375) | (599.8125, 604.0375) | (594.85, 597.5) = -0.056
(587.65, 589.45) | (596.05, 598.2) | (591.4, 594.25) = -0.079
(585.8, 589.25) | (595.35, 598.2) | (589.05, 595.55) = 0.018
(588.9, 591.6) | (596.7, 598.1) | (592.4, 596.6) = -0.055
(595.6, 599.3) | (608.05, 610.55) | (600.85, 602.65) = 0.023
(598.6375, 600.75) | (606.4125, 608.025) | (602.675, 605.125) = -0.027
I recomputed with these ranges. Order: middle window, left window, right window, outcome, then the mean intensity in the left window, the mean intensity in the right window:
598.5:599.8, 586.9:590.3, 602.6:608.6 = -0.046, 15.4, 18.6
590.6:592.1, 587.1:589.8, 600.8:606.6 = -0.139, 15.2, 18.4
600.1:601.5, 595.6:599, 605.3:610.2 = 0.024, 17.9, 18.4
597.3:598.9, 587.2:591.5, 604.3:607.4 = -0.029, 15.7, 18.8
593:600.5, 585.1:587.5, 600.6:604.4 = -0.033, 17.5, 18.1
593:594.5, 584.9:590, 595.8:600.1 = -0.065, 16.2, 18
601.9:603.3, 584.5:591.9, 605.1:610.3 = 0.009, 16.5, 18.3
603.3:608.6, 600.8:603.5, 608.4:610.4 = -0.239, 17.8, 18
